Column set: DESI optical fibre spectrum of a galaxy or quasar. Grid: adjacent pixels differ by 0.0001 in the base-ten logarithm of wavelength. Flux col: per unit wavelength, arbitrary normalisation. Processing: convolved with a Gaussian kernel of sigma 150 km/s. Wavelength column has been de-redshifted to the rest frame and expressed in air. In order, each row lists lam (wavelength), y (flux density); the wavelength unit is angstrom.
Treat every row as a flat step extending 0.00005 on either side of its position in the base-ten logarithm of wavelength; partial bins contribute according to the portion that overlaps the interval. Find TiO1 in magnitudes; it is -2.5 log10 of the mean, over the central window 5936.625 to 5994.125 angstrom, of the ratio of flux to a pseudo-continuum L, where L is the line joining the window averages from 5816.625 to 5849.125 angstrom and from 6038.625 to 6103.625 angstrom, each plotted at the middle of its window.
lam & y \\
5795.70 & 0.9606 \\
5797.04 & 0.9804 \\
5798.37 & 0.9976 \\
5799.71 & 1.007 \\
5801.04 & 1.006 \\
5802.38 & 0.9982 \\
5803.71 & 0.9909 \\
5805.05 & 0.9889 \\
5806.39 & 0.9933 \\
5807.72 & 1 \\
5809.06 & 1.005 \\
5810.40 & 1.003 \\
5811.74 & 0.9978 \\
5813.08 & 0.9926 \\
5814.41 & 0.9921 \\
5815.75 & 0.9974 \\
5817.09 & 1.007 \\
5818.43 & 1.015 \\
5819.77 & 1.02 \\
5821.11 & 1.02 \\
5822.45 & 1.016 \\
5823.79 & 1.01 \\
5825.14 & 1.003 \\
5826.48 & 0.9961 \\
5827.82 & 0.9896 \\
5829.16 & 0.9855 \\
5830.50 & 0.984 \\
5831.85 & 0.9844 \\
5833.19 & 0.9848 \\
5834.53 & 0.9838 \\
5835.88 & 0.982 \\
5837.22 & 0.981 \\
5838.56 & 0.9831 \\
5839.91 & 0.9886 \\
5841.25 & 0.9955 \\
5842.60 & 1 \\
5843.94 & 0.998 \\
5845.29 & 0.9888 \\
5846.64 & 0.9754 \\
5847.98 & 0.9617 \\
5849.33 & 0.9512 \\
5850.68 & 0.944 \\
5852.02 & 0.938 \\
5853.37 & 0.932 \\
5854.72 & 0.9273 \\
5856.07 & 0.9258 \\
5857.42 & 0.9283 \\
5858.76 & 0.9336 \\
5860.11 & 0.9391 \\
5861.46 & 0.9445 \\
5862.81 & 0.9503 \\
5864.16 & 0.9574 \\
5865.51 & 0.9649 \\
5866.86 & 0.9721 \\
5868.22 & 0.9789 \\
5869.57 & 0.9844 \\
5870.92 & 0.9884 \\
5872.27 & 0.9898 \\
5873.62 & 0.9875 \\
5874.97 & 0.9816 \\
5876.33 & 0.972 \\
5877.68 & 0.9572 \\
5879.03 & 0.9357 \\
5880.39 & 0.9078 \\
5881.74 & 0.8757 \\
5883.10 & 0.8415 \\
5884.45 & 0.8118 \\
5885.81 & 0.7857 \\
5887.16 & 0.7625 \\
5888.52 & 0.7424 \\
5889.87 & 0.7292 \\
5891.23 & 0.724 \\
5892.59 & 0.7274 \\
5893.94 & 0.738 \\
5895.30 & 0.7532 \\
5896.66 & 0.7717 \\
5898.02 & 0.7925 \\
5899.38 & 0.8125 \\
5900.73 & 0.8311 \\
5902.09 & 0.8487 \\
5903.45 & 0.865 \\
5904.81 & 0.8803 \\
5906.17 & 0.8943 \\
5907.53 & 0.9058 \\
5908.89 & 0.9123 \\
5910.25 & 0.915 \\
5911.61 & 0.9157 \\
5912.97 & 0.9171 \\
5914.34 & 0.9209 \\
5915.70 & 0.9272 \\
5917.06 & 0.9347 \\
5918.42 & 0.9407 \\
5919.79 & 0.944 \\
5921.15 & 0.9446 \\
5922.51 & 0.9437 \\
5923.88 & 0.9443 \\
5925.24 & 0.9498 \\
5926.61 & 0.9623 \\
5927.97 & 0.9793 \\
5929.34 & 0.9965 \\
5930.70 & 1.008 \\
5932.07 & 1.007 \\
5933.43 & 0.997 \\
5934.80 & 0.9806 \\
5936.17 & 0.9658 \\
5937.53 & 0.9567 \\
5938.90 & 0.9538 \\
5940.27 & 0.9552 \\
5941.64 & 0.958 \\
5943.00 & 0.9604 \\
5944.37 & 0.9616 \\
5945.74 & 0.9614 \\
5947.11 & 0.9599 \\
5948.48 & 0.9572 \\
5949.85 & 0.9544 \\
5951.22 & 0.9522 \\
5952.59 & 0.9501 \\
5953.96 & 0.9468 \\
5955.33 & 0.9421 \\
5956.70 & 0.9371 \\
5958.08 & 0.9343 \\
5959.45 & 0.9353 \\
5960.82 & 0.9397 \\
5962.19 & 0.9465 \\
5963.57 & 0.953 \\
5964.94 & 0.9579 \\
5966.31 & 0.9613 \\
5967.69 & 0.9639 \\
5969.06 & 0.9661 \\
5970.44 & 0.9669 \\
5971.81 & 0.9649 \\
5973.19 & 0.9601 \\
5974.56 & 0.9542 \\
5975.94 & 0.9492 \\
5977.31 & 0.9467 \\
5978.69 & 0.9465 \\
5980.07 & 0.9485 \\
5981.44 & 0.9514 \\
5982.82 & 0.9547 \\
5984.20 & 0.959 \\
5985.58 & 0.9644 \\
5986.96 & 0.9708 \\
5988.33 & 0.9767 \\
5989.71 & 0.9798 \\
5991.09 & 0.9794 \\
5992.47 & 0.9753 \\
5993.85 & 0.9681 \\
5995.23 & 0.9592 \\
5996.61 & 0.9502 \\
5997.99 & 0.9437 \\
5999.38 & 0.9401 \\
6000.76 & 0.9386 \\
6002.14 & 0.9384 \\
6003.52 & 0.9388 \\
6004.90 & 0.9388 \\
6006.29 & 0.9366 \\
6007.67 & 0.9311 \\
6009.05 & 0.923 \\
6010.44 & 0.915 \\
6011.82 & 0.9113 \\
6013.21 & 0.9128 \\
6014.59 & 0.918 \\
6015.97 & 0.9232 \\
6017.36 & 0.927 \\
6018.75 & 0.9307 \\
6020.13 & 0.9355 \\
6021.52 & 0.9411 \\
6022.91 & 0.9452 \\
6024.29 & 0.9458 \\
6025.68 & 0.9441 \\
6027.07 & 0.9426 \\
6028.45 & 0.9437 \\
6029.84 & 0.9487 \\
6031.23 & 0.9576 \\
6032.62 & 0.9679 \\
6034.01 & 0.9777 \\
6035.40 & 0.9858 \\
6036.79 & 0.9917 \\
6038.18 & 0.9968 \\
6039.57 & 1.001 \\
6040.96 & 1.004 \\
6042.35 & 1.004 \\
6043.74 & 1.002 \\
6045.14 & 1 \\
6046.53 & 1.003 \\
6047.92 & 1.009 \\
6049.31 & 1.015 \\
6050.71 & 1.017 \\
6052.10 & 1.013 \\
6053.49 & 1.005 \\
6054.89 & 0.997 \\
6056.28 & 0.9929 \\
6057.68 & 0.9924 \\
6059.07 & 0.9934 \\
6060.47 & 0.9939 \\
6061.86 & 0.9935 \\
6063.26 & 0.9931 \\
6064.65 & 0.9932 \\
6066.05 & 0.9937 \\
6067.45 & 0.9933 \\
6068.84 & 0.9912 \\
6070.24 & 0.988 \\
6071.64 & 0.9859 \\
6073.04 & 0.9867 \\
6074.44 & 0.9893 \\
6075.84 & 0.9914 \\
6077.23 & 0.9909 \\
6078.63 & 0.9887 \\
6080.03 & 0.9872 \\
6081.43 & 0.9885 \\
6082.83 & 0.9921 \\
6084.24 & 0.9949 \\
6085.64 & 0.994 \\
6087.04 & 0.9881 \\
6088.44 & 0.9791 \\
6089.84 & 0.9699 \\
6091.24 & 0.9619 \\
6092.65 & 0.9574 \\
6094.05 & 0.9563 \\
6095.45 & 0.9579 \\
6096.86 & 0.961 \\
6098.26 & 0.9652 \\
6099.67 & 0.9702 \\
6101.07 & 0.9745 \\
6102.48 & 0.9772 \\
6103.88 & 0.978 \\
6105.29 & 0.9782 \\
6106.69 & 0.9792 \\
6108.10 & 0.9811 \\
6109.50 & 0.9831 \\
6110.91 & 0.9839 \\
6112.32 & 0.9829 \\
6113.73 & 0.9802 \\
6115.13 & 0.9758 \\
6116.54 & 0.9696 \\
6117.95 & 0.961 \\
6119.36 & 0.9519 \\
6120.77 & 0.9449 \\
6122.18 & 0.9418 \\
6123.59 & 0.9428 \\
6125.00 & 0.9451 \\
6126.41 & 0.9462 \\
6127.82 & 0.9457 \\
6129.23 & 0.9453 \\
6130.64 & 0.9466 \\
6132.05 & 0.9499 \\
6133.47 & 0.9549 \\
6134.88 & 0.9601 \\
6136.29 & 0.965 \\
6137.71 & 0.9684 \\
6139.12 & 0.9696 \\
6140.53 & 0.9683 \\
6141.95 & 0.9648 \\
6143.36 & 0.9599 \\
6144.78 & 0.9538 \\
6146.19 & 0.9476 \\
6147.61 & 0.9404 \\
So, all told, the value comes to 0.04 mag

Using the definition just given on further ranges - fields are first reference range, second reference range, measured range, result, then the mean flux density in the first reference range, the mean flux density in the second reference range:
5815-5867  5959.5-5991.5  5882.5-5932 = 0.114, 0.976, 0.959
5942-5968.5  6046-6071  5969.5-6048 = 0.022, 0.952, 0.999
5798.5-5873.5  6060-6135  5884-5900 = 0.274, 0.981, 0.974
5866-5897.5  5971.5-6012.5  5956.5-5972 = -0.027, 0.866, 0.95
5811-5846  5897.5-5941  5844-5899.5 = 0.080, 0.996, 0.929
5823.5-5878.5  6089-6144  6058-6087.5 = -0.029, 0.971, 0.964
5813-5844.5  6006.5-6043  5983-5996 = -0.012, 0.997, 0.951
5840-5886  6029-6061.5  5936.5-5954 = 0.013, 0.947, 0.994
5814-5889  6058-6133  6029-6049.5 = -0.022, 0.957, 0.975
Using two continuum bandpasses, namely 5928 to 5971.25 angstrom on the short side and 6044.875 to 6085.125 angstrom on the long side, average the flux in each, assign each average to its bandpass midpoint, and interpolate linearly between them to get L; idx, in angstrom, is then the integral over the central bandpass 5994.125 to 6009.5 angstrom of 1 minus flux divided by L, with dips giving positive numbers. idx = 0.6 angstrom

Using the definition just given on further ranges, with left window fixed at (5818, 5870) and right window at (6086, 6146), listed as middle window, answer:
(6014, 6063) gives -0.46 angstrom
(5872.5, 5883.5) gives 0.41 angstrom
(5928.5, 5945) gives -0.07 angstrom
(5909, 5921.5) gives 0.57 angstrom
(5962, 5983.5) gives 0.30 angstrom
